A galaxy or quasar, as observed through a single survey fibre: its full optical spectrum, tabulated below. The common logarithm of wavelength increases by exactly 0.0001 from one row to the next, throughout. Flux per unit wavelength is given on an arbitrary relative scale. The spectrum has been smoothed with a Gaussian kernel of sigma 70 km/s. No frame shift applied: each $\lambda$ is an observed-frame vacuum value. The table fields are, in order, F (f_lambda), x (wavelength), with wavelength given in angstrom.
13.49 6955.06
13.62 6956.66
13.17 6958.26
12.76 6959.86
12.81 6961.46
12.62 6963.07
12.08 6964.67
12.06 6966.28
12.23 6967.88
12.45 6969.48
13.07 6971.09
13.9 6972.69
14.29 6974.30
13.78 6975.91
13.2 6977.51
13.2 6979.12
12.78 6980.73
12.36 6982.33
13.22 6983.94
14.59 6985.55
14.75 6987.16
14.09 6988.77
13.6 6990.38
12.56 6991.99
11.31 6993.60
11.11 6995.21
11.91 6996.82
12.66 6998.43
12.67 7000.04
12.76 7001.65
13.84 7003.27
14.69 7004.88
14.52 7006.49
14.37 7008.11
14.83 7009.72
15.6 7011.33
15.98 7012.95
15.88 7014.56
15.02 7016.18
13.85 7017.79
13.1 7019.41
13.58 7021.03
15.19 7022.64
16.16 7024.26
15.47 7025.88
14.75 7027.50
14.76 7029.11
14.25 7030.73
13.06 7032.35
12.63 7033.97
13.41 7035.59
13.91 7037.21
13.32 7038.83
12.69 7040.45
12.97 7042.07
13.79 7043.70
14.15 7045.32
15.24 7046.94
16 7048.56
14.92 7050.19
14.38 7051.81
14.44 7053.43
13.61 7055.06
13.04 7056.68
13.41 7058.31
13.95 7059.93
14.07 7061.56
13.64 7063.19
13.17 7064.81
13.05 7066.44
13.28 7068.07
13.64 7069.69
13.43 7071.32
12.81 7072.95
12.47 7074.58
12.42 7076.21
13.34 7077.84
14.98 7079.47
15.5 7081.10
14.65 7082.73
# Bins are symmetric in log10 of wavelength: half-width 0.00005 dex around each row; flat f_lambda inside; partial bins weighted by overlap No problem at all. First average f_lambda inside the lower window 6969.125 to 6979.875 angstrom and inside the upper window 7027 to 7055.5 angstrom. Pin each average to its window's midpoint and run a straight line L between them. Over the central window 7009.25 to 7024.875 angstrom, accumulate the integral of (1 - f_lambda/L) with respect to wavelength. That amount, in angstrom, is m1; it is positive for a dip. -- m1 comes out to -1.2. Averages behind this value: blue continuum 13.4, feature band 14.9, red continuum 14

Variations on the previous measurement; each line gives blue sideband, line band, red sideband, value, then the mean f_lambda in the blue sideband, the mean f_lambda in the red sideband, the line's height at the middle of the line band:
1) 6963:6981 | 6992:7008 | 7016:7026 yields 1.2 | 13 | 14.5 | 13.9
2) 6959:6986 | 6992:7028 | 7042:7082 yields -1.8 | 13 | 13.8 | 13.4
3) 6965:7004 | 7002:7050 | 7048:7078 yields -3.8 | 13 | 13.6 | 13.3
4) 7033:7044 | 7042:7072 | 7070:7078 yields -2.0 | 13.2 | 12.9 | 13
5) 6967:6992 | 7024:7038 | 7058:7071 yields -0.7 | 13.4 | 13.5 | 13.5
